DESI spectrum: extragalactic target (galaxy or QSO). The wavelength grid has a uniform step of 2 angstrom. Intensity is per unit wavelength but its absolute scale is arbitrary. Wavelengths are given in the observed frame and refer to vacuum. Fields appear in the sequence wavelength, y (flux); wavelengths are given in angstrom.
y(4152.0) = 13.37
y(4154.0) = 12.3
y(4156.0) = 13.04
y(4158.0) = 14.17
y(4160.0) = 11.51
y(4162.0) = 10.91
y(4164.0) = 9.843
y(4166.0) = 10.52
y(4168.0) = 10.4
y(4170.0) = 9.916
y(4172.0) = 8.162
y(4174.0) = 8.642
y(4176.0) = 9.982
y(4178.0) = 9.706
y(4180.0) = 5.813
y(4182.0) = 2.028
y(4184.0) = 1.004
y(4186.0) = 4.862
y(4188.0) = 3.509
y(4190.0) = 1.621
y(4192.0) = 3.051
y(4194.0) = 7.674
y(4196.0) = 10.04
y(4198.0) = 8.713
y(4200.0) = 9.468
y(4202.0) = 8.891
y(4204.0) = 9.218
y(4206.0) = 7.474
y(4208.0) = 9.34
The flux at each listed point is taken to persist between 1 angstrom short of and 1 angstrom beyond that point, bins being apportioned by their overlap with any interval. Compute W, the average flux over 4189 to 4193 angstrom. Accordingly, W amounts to 2.34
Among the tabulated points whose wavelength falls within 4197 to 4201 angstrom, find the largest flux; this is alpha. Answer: 9.468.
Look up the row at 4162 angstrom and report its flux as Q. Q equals 10.91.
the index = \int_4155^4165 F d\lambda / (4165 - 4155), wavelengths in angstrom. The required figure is 11.9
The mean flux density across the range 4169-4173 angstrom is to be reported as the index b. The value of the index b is 9.04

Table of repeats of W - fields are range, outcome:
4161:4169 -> 10.4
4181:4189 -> 2.85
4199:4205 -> 9.19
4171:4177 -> 8.93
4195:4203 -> 9.28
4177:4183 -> 5.85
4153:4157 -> 12.7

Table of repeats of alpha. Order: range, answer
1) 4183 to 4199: 10.04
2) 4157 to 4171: 14.17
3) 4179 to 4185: 5.813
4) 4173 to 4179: 9.982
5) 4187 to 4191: 3.509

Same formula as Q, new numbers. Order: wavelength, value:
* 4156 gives 13.04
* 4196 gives 10.04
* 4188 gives 3.509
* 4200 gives 9.468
